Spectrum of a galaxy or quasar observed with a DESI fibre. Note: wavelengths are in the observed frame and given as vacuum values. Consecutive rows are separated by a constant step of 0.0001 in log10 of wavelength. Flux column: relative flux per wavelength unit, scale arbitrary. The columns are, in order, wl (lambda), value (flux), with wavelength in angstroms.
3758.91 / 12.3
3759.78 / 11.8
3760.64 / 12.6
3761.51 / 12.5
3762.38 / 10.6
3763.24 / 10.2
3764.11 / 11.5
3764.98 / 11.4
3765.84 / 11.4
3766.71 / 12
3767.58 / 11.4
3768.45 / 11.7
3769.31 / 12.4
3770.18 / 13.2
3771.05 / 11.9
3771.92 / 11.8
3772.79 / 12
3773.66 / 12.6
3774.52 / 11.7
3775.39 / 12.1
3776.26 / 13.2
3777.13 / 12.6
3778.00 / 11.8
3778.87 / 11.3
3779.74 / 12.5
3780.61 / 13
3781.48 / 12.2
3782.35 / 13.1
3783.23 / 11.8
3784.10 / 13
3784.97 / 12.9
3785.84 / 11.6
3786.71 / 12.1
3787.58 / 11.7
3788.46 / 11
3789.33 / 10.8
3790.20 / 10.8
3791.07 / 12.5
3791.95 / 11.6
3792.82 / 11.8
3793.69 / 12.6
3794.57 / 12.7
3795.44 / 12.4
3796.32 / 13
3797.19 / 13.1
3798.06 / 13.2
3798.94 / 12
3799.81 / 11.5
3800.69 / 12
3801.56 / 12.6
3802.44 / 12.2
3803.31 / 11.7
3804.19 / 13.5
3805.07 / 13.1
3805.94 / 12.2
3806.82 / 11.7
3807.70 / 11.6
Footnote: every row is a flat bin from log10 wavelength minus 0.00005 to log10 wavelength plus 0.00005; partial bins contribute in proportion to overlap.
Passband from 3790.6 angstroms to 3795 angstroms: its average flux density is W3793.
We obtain 12.2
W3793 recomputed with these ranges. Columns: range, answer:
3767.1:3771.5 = 12.1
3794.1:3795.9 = 12.5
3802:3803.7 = 12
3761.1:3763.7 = 11.1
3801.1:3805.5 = 12.6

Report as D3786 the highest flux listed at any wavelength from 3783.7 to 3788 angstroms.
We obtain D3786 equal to 13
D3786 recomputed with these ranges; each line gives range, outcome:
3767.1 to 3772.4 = 13.2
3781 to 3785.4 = 13.1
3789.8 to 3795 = 12.7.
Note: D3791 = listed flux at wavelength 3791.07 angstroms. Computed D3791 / 12.5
